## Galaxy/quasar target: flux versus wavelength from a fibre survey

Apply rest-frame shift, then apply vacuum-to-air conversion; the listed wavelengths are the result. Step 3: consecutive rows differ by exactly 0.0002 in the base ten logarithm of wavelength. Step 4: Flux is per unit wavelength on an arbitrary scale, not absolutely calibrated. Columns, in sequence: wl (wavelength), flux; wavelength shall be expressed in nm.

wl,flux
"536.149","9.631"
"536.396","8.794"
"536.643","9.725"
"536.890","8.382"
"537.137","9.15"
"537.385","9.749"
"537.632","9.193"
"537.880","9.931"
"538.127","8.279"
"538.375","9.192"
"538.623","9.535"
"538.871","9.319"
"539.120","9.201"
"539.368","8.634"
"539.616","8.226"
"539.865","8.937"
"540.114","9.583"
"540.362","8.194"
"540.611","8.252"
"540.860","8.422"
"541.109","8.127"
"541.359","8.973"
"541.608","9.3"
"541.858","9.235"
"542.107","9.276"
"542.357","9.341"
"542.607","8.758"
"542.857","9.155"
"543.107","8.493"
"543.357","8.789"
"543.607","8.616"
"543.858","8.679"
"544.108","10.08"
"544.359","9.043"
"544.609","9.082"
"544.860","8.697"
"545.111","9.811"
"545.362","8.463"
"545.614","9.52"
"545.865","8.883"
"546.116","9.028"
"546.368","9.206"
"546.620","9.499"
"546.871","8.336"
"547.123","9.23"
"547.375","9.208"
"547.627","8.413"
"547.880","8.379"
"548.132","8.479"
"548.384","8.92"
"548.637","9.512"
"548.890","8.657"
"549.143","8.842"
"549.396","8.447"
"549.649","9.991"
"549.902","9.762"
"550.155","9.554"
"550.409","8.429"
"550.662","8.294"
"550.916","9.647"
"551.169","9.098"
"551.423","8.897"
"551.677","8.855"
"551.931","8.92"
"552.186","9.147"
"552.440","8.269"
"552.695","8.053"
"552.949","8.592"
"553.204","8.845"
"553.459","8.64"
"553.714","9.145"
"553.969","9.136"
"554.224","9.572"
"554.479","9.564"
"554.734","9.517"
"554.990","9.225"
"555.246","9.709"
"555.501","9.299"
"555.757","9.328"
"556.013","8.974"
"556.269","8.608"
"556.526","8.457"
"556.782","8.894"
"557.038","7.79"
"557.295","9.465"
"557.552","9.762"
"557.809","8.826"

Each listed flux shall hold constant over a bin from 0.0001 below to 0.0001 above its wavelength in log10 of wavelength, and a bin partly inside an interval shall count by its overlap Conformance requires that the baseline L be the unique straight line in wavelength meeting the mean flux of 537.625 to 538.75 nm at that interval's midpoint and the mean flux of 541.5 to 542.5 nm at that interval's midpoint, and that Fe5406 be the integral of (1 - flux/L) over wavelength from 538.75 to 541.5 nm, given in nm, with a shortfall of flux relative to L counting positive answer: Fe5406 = 0.16 nm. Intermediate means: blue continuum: 9.23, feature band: 8.72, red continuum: 9.27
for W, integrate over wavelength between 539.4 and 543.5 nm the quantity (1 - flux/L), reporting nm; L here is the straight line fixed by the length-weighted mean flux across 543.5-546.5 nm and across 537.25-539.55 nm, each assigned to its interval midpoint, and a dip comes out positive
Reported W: 0.15 nm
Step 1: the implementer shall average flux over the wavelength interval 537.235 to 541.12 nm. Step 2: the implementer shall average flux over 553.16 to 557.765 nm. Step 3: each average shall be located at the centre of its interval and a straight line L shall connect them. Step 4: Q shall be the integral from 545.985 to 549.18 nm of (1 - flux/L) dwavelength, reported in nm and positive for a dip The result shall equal 0.05 nm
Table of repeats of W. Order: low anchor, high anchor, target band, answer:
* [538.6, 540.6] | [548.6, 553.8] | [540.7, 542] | 0.01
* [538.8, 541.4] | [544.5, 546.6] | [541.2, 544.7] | -0.06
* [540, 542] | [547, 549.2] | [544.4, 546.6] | -0.07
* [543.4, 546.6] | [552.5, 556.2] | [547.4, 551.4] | 0.06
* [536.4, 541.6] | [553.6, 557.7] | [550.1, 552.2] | 0.03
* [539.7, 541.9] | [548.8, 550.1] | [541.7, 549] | -0.02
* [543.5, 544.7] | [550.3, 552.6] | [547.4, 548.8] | 0.03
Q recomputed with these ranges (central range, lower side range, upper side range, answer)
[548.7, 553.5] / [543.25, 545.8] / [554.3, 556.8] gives 0.12 nm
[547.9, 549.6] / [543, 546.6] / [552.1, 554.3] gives 0.02 nm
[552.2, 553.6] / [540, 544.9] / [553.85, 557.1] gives 0.08 nm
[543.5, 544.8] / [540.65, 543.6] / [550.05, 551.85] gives -0.03 nm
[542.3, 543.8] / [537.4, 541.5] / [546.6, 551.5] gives 0.02 nm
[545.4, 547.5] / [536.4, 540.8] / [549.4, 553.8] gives -0.03 nm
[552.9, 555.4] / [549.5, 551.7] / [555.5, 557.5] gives -0.06 nm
